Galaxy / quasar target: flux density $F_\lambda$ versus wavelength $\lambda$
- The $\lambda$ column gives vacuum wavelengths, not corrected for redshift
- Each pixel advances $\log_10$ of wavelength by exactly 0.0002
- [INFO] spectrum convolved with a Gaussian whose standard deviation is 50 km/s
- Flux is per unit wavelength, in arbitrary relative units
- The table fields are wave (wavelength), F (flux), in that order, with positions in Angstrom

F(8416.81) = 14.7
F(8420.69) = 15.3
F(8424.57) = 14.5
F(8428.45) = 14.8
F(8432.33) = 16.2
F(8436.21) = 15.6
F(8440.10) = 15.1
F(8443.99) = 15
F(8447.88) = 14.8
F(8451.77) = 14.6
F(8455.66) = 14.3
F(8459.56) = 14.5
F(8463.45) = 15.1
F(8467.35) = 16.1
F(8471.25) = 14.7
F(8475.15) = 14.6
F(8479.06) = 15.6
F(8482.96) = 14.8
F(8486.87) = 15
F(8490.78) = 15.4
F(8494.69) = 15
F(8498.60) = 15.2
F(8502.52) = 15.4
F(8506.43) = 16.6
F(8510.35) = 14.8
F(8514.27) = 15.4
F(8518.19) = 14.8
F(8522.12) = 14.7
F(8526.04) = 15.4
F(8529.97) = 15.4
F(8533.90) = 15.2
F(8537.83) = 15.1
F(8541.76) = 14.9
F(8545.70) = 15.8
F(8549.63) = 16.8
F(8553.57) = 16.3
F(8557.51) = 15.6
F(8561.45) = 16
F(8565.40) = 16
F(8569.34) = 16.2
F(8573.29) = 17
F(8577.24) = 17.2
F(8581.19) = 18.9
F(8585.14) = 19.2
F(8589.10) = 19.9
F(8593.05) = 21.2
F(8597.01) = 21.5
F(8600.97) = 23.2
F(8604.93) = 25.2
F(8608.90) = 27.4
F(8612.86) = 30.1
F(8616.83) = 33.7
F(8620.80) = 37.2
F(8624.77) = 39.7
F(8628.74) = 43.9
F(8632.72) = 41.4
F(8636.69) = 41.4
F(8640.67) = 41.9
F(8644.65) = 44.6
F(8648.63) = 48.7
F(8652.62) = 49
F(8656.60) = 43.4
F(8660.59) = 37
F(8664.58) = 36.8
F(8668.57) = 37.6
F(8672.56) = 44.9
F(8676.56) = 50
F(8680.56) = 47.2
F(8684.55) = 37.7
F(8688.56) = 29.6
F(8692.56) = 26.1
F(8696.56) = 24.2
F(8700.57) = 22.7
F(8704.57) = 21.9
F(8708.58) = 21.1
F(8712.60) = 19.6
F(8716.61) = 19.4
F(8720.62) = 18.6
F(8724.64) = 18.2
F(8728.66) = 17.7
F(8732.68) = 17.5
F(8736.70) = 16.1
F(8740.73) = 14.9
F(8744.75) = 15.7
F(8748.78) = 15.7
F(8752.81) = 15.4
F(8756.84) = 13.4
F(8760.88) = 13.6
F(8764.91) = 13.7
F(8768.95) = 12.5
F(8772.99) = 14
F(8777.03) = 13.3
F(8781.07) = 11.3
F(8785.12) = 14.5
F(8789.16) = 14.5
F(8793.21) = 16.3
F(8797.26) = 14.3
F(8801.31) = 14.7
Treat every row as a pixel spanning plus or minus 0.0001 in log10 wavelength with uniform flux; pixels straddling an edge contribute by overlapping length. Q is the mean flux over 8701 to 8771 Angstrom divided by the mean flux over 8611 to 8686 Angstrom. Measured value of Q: 0.41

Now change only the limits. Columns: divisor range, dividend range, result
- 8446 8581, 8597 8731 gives 2.14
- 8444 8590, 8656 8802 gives 1.43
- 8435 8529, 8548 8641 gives 1.69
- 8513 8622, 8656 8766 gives 1.30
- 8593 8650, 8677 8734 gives 0.72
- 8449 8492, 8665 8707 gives 2.28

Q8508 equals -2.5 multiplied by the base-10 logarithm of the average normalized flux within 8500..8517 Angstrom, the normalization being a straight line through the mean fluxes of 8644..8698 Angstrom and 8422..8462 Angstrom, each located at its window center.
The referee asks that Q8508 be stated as 0.39 mag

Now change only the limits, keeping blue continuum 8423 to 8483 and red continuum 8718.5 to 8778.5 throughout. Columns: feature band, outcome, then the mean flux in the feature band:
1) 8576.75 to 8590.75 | -0.24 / 18.9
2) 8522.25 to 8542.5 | 0.00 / 15.2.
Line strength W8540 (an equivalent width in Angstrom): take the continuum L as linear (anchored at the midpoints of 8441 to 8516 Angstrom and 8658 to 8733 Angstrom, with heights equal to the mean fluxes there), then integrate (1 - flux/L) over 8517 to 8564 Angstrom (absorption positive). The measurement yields 8.8 Angstrom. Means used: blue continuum 15.1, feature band 15.5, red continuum 29.2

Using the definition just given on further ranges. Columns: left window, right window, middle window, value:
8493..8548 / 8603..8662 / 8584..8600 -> 5.1 Angstrom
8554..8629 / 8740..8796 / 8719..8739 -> -1.6 Angstrom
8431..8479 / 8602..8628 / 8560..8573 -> 5.3 Angstrom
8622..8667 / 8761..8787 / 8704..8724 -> 5.2 Angstrom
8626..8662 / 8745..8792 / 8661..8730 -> 6.0 Angstrom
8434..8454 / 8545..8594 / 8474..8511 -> 1.5 Angstrom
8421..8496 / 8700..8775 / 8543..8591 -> -4.0 Angstrom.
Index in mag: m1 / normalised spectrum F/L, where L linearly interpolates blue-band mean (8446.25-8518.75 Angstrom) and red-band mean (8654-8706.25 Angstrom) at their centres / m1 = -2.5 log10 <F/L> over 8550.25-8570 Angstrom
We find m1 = 0.40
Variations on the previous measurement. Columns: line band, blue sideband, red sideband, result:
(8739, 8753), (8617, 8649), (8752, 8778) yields 0.14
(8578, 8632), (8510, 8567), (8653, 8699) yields -0.04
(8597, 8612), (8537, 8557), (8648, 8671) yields 0.16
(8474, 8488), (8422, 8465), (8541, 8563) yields 0.02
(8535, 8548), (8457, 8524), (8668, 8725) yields 0.22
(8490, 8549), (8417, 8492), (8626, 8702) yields 0.42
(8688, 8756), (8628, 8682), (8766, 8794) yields 0.38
